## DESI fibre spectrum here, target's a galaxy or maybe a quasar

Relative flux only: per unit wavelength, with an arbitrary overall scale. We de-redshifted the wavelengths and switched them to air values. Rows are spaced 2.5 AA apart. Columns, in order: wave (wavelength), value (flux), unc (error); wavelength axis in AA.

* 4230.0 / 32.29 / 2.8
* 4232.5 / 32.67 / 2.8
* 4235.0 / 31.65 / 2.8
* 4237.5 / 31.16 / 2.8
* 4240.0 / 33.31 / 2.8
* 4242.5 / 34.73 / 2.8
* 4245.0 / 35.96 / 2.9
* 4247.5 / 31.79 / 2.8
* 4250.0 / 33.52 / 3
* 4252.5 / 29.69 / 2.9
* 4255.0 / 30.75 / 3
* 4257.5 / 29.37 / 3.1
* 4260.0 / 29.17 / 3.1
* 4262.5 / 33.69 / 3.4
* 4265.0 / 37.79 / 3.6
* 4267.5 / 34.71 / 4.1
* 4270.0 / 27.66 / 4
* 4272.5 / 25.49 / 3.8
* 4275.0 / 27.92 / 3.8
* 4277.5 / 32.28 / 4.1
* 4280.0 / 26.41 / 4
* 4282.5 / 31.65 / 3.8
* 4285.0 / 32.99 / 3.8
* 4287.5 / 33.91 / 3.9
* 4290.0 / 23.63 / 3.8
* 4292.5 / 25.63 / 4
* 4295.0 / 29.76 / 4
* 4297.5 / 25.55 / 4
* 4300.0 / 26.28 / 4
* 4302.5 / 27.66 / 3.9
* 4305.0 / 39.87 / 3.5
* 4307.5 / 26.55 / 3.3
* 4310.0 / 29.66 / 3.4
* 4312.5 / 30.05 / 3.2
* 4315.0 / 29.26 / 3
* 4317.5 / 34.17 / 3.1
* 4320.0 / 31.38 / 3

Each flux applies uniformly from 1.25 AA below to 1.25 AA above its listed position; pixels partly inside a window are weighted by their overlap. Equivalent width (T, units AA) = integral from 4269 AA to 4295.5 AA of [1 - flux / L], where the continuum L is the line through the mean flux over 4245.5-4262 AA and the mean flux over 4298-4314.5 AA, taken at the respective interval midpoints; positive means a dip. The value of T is 1.3 AA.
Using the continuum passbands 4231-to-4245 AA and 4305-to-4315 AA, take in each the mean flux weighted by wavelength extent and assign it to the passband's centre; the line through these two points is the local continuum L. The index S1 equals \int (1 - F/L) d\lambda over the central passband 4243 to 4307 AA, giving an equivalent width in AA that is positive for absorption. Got 2.1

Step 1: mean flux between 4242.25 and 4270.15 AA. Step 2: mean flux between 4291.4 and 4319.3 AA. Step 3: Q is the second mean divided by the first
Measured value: 0.9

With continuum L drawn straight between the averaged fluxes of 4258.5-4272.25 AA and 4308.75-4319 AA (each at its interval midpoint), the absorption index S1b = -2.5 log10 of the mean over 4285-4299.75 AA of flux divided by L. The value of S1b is 0.12 mag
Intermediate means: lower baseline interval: 32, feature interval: 28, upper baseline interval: 30.8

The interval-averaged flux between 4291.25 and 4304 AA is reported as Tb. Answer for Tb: 27.2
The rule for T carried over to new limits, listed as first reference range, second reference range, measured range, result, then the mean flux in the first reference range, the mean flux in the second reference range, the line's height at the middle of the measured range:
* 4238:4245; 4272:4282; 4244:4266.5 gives -0.4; 34.1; 28.5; 31.9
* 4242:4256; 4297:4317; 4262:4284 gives 0.5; 32.7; 29.7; 31.4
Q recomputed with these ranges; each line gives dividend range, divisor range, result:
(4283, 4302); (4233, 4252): 0.86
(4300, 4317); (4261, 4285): 0.98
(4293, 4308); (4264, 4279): 0.95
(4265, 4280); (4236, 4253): 0.91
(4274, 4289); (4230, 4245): 0.93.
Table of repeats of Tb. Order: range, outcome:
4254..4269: 32.5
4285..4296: 28.7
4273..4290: 30.1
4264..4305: 29.6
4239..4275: 31.8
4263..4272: 32.8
